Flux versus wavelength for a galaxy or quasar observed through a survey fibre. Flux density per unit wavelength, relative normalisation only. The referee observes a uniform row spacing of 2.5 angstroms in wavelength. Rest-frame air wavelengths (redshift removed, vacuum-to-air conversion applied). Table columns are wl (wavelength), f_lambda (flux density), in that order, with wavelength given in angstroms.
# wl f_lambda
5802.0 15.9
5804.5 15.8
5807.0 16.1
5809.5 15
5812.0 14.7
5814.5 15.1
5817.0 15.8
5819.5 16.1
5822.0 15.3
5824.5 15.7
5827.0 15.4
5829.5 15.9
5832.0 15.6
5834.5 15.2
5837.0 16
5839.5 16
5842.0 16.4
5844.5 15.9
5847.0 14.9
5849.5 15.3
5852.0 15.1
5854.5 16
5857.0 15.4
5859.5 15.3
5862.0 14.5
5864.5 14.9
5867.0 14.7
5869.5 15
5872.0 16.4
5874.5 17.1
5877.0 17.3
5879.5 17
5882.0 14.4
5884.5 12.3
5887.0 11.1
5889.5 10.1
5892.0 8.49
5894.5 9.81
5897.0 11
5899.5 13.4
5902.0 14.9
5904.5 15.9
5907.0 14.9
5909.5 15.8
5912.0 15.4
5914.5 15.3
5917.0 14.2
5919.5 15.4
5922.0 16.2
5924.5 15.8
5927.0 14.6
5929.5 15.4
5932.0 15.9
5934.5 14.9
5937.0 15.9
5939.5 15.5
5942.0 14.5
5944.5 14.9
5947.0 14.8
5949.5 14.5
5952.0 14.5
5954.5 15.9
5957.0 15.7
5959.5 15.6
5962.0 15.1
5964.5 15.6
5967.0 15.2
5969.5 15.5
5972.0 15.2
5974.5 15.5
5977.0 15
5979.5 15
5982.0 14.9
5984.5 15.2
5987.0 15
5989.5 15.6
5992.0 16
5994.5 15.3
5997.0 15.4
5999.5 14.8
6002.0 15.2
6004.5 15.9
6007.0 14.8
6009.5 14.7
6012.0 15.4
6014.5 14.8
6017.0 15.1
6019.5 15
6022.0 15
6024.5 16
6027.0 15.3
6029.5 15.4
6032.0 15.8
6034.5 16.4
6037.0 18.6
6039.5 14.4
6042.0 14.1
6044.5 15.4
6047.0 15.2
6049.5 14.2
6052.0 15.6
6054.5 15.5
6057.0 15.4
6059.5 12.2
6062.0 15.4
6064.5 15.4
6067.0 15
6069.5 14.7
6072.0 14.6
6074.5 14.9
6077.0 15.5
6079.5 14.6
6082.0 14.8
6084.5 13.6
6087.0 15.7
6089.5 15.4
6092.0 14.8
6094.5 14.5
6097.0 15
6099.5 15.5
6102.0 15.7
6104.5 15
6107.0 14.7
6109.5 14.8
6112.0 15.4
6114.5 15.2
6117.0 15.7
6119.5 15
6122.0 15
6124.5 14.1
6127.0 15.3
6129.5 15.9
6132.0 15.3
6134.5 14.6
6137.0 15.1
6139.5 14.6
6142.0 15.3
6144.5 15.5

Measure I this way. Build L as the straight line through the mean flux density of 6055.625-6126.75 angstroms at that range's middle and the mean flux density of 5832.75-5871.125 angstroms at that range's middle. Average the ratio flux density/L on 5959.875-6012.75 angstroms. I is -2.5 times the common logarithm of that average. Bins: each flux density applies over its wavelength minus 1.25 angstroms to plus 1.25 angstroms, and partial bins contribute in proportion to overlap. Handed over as -0.01 mag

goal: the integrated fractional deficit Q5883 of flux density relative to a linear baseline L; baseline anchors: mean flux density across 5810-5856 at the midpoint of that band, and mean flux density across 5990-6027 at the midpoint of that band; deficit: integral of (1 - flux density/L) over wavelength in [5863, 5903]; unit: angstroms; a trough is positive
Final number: 4.8 angstroms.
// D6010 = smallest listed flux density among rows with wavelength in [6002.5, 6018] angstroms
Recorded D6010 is 14.7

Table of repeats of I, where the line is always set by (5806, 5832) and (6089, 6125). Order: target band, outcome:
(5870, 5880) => -0.09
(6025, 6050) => -0.03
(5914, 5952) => 0.01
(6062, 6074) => 0.01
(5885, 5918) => 0.18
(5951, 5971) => -0.01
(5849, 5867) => 0.02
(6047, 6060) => 0.03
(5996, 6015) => 0.01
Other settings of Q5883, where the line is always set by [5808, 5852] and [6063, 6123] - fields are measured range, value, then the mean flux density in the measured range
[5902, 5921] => 0.1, 15.3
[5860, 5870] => 0.4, 14.8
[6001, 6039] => -0.9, 15.5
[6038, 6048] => 0.2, 14.9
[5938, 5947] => 0.2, 15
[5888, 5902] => 4.0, 11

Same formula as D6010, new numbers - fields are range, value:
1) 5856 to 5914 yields 8.49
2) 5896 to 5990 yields 11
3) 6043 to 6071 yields 12.2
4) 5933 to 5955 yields 14.5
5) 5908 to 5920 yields 14.2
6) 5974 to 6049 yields 14.1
